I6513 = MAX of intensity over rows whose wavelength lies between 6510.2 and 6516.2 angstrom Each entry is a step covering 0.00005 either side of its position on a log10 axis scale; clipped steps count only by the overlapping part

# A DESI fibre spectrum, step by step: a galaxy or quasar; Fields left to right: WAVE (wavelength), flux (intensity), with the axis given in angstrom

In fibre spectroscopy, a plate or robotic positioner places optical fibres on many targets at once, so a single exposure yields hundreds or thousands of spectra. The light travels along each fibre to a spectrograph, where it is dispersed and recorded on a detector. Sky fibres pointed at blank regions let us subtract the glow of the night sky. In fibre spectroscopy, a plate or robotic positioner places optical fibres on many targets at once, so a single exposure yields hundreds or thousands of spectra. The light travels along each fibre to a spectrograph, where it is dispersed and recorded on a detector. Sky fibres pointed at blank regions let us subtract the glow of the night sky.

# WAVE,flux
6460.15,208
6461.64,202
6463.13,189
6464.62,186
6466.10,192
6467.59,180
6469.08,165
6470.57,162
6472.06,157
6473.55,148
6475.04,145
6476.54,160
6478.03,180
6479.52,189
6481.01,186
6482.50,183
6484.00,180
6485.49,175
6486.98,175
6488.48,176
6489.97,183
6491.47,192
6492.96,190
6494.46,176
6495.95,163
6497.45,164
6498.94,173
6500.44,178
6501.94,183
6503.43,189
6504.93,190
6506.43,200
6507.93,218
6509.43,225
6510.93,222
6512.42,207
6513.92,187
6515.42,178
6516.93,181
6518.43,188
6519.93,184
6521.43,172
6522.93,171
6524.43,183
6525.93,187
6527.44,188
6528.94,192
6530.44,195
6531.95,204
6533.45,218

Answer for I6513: 222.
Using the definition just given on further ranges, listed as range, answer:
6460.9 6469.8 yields 202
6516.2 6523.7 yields 188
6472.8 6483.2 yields 189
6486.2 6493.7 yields 192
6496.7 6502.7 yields 183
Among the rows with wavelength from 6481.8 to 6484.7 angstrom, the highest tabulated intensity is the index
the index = 183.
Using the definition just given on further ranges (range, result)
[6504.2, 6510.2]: 225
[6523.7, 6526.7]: 187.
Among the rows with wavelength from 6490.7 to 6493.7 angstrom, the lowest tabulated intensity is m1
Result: 190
